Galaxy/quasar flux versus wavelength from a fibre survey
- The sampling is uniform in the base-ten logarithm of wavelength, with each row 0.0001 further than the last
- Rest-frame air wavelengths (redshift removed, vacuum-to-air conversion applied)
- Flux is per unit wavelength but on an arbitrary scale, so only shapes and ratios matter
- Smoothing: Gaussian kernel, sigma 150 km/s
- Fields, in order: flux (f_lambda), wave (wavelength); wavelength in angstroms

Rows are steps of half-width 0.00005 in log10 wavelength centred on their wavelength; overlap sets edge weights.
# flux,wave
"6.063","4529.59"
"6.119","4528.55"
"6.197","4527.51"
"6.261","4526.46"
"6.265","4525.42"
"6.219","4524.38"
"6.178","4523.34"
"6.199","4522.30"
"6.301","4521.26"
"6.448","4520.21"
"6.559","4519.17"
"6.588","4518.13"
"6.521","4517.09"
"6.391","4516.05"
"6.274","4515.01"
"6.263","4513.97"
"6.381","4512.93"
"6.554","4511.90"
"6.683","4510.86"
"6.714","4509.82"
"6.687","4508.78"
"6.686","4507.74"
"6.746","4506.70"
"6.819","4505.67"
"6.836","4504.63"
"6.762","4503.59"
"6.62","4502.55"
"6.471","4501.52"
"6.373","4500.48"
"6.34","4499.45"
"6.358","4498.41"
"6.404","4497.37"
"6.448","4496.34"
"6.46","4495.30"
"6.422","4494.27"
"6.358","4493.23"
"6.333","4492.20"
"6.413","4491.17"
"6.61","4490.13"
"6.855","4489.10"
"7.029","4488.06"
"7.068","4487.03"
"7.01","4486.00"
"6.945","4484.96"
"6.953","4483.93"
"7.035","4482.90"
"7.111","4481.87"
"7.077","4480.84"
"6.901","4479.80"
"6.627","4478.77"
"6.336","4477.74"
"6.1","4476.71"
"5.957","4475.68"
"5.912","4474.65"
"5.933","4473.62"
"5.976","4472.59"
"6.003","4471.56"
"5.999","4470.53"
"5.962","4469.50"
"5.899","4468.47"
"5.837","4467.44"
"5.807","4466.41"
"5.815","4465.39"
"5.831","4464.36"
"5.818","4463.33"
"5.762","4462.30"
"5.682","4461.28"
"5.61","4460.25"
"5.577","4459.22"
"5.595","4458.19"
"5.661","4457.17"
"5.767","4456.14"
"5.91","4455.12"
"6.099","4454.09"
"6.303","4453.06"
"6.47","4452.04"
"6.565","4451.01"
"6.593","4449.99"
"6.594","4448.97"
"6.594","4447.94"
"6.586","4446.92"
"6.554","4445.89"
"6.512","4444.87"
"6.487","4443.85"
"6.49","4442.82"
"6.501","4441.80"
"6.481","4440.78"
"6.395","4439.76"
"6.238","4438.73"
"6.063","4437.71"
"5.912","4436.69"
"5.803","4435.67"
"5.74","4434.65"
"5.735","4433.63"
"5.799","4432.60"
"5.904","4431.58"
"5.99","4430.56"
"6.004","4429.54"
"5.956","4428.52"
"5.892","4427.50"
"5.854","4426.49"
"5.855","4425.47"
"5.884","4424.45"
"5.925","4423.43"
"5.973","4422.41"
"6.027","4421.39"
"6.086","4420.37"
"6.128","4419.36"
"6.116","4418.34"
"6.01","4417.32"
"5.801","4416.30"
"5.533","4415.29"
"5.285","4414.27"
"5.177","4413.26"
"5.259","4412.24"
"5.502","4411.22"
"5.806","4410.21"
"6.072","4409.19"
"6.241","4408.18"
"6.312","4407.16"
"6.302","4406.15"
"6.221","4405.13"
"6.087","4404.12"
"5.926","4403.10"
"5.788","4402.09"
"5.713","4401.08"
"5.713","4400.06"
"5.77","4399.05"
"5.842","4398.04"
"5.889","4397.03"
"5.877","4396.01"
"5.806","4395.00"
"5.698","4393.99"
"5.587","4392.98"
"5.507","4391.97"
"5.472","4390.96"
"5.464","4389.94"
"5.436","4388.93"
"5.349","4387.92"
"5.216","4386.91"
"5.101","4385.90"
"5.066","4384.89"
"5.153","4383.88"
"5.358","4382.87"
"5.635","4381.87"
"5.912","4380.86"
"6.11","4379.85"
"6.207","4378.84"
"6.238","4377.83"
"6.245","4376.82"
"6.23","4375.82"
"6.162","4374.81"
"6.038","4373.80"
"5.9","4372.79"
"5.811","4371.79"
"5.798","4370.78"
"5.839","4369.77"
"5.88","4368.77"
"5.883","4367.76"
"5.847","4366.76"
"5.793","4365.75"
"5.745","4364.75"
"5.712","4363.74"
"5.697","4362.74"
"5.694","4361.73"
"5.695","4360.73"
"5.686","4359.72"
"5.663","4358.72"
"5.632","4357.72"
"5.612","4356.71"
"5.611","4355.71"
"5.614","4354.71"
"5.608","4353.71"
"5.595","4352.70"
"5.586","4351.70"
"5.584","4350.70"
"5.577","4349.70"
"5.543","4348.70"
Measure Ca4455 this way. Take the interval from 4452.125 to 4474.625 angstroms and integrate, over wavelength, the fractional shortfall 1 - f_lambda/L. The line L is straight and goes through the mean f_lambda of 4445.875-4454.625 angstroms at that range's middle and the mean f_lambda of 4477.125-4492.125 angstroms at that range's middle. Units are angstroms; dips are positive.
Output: 2.5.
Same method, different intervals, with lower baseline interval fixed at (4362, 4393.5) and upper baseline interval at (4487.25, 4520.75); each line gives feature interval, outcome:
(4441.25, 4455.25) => -0.63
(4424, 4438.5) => 0.43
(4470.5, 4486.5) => -0.31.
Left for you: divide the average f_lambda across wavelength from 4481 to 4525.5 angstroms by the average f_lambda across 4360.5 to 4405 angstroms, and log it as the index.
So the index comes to 1.1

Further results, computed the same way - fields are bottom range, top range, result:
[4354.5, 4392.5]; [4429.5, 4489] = 1.09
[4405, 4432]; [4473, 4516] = 1.12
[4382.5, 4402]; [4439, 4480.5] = 1.11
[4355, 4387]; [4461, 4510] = 1.11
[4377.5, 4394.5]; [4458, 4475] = 1.05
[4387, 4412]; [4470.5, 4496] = 1.13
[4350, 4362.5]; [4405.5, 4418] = 1.03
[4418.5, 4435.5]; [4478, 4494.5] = 1.15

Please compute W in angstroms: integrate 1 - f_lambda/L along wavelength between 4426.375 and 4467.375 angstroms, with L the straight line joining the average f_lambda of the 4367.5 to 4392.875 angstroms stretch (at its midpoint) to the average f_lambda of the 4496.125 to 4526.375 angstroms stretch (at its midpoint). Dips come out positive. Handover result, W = 0.2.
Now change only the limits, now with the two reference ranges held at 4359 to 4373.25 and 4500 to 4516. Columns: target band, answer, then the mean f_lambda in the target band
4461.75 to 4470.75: 0.70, 5.86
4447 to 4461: 0.38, 6.11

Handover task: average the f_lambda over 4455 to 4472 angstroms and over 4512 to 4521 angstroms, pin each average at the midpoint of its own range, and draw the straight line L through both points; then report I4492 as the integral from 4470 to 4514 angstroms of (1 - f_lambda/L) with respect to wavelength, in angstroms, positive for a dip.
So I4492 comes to -2.99 angstroms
